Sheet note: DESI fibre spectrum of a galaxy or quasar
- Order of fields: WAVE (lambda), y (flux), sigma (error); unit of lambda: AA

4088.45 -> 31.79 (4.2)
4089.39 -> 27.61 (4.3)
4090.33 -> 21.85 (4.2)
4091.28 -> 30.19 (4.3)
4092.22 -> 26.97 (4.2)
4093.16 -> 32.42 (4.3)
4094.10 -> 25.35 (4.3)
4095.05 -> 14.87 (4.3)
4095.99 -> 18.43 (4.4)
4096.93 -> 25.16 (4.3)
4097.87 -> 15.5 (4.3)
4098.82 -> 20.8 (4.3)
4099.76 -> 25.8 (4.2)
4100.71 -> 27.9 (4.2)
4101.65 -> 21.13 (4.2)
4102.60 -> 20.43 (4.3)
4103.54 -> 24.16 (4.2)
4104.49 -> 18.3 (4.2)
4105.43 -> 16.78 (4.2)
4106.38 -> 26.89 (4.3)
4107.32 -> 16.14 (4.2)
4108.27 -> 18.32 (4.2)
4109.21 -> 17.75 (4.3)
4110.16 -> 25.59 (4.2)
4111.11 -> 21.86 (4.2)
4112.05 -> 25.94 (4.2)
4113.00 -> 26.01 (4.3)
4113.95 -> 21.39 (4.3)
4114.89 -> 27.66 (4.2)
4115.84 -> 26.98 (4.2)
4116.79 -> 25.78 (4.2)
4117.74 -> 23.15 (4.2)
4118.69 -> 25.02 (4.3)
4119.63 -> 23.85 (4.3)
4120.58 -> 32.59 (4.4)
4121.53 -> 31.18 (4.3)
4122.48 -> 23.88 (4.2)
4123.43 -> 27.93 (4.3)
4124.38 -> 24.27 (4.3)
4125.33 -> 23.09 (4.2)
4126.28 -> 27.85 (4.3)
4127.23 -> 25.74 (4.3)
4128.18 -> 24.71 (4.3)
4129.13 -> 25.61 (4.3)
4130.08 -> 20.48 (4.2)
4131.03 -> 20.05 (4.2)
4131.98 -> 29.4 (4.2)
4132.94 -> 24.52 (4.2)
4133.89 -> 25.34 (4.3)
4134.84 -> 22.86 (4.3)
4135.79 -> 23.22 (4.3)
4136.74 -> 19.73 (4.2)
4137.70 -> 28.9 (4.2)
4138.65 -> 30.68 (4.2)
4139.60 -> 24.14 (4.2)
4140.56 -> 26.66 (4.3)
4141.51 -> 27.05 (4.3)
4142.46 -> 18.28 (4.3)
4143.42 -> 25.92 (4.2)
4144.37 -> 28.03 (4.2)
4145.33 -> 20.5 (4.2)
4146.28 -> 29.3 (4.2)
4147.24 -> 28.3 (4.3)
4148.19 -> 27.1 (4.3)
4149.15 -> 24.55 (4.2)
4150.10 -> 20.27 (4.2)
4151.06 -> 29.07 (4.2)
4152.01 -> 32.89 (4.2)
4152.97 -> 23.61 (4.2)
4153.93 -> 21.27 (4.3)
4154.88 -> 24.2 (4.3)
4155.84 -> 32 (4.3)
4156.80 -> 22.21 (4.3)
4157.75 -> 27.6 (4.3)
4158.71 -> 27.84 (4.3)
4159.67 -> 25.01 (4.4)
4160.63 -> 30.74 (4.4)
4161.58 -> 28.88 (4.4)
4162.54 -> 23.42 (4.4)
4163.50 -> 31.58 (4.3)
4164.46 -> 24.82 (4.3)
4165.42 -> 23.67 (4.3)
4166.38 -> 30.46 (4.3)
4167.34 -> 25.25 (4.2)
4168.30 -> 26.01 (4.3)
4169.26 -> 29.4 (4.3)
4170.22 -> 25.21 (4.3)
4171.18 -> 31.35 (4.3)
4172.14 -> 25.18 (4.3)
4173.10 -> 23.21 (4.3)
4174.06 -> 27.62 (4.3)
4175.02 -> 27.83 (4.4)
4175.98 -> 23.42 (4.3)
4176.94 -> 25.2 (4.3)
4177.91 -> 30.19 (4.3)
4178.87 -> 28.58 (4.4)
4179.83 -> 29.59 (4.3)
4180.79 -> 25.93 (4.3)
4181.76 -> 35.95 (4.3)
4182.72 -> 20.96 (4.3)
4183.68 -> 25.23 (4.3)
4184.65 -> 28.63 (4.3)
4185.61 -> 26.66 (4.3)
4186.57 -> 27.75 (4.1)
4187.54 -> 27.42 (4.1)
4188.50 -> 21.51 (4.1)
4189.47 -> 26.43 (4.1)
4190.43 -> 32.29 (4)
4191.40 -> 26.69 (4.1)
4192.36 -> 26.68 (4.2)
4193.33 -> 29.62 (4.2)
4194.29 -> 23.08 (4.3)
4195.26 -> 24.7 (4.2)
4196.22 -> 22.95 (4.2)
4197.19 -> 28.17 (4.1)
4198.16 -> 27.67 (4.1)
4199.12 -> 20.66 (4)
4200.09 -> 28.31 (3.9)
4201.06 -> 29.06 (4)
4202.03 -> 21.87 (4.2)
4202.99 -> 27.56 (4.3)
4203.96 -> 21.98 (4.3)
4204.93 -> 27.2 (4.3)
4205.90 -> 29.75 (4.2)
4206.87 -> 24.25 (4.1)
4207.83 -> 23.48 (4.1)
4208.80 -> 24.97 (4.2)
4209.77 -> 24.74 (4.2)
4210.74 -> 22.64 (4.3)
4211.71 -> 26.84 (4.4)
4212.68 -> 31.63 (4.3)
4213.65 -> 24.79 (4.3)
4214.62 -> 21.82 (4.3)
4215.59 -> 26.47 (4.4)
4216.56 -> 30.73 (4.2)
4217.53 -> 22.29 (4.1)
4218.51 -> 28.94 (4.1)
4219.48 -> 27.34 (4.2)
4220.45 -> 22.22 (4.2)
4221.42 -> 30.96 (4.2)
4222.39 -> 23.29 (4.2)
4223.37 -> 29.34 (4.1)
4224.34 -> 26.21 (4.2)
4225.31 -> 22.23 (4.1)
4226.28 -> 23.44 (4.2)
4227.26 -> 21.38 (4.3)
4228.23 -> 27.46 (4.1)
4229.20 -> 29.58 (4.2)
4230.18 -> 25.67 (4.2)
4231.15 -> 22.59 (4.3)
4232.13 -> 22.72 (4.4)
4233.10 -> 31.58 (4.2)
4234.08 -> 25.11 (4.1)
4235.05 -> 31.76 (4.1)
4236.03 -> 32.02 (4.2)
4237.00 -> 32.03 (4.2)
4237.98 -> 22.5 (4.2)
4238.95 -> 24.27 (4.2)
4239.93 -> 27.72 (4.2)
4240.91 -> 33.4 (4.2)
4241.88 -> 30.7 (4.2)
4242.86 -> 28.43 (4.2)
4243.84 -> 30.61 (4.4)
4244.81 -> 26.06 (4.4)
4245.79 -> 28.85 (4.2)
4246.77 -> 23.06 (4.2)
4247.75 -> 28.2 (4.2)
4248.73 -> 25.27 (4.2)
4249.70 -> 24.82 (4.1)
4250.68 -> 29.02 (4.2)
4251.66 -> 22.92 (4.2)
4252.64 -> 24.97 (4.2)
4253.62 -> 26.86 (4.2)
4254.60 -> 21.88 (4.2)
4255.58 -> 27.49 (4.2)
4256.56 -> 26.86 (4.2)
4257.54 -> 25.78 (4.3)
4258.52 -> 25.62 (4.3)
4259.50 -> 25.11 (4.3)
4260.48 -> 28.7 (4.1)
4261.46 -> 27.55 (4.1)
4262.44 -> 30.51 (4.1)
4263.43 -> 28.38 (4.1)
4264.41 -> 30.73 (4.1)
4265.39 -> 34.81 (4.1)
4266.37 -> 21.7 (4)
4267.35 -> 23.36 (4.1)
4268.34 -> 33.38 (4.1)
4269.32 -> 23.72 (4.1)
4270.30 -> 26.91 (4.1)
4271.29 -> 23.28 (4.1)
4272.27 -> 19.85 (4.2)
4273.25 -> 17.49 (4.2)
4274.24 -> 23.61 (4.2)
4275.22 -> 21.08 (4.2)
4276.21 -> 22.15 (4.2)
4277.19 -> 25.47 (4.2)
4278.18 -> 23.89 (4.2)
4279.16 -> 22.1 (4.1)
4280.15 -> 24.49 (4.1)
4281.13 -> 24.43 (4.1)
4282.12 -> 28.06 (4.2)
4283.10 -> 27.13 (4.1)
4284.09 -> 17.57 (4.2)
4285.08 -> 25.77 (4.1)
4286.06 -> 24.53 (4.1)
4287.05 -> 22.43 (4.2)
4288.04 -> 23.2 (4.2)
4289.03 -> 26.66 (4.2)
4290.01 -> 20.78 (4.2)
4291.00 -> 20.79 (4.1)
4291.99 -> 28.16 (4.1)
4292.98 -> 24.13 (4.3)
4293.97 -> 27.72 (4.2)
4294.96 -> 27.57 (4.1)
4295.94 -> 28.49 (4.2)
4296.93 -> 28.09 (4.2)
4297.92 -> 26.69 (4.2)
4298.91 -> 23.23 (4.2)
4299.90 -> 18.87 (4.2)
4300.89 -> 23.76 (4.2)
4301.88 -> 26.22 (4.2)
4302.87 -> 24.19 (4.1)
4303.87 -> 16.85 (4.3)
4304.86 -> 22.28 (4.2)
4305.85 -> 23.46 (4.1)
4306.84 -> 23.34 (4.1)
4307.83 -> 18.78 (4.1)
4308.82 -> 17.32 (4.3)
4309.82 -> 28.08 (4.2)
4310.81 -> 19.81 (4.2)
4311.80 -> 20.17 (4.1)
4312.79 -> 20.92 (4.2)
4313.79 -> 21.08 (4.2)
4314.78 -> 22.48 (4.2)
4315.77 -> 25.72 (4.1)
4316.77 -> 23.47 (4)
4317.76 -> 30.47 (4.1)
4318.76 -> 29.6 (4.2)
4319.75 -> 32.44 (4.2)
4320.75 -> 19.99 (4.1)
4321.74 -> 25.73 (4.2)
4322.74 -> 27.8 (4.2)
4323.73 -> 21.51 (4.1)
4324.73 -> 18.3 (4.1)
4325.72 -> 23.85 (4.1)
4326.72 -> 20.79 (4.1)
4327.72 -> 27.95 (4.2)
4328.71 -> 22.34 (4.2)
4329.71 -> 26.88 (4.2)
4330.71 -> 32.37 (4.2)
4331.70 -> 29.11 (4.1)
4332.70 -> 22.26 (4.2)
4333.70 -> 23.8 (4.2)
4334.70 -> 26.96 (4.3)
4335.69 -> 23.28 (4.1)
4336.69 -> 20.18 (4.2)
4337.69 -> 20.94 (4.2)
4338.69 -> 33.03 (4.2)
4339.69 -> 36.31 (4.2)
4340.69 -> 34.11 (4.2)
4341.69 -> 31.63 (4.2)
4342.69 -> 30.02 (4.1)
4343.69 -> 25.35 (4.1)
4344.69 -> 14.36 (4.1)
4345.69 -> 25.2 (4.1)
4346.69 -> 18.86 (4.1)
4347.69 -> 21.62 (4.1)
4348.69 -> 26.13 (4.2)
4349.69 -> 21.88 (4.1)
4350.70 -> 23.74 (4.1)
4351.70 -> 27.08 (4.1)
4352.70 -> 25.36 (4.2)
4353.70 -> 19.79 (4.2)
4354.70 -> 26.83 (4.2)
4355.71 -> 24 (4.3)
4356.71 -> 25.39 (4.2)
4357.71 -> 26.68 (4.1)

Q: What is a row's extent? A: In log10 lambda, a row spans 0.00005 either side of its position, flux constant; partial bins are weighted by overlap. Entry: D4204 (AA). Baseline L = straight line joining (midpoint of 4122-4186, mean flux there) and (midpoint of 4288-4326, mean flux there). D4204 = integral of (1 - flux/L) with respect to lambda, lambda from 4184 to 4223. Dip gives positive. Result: -1.09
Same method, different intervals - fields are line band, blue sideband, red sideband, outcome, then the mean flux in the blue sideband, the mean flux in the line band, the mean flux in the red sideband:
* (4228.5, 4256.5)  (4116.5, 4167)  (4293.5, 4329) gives -2.8 AA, 25.8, 27.1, 23.9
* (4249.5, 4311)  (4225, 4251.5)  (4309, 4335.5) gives 2.8 AA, 27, 24.7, 24.7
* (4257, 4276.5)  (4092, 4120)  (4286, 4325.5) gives -1.7 AA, 22.8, 25.7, 23.9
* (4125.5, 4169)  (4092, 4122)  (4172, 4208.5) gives -1.6 AA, 23.4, 25.8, 26.4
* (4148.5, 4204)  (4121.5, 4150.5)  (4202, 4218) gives -2.7 AA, 25.1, 26.6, 25.6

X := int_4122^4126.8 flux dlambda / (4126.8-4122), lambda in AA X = 25.4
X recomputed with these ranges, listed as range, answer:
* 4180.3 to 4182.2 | 30.7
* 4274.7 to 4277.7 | 22.9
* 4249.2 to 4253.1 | 25.5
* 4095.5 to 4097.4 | 21.8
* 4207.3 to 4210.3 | 24.4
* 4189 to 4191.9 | 28.5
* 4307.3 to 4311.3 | 21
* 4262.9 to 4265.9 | 31.2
